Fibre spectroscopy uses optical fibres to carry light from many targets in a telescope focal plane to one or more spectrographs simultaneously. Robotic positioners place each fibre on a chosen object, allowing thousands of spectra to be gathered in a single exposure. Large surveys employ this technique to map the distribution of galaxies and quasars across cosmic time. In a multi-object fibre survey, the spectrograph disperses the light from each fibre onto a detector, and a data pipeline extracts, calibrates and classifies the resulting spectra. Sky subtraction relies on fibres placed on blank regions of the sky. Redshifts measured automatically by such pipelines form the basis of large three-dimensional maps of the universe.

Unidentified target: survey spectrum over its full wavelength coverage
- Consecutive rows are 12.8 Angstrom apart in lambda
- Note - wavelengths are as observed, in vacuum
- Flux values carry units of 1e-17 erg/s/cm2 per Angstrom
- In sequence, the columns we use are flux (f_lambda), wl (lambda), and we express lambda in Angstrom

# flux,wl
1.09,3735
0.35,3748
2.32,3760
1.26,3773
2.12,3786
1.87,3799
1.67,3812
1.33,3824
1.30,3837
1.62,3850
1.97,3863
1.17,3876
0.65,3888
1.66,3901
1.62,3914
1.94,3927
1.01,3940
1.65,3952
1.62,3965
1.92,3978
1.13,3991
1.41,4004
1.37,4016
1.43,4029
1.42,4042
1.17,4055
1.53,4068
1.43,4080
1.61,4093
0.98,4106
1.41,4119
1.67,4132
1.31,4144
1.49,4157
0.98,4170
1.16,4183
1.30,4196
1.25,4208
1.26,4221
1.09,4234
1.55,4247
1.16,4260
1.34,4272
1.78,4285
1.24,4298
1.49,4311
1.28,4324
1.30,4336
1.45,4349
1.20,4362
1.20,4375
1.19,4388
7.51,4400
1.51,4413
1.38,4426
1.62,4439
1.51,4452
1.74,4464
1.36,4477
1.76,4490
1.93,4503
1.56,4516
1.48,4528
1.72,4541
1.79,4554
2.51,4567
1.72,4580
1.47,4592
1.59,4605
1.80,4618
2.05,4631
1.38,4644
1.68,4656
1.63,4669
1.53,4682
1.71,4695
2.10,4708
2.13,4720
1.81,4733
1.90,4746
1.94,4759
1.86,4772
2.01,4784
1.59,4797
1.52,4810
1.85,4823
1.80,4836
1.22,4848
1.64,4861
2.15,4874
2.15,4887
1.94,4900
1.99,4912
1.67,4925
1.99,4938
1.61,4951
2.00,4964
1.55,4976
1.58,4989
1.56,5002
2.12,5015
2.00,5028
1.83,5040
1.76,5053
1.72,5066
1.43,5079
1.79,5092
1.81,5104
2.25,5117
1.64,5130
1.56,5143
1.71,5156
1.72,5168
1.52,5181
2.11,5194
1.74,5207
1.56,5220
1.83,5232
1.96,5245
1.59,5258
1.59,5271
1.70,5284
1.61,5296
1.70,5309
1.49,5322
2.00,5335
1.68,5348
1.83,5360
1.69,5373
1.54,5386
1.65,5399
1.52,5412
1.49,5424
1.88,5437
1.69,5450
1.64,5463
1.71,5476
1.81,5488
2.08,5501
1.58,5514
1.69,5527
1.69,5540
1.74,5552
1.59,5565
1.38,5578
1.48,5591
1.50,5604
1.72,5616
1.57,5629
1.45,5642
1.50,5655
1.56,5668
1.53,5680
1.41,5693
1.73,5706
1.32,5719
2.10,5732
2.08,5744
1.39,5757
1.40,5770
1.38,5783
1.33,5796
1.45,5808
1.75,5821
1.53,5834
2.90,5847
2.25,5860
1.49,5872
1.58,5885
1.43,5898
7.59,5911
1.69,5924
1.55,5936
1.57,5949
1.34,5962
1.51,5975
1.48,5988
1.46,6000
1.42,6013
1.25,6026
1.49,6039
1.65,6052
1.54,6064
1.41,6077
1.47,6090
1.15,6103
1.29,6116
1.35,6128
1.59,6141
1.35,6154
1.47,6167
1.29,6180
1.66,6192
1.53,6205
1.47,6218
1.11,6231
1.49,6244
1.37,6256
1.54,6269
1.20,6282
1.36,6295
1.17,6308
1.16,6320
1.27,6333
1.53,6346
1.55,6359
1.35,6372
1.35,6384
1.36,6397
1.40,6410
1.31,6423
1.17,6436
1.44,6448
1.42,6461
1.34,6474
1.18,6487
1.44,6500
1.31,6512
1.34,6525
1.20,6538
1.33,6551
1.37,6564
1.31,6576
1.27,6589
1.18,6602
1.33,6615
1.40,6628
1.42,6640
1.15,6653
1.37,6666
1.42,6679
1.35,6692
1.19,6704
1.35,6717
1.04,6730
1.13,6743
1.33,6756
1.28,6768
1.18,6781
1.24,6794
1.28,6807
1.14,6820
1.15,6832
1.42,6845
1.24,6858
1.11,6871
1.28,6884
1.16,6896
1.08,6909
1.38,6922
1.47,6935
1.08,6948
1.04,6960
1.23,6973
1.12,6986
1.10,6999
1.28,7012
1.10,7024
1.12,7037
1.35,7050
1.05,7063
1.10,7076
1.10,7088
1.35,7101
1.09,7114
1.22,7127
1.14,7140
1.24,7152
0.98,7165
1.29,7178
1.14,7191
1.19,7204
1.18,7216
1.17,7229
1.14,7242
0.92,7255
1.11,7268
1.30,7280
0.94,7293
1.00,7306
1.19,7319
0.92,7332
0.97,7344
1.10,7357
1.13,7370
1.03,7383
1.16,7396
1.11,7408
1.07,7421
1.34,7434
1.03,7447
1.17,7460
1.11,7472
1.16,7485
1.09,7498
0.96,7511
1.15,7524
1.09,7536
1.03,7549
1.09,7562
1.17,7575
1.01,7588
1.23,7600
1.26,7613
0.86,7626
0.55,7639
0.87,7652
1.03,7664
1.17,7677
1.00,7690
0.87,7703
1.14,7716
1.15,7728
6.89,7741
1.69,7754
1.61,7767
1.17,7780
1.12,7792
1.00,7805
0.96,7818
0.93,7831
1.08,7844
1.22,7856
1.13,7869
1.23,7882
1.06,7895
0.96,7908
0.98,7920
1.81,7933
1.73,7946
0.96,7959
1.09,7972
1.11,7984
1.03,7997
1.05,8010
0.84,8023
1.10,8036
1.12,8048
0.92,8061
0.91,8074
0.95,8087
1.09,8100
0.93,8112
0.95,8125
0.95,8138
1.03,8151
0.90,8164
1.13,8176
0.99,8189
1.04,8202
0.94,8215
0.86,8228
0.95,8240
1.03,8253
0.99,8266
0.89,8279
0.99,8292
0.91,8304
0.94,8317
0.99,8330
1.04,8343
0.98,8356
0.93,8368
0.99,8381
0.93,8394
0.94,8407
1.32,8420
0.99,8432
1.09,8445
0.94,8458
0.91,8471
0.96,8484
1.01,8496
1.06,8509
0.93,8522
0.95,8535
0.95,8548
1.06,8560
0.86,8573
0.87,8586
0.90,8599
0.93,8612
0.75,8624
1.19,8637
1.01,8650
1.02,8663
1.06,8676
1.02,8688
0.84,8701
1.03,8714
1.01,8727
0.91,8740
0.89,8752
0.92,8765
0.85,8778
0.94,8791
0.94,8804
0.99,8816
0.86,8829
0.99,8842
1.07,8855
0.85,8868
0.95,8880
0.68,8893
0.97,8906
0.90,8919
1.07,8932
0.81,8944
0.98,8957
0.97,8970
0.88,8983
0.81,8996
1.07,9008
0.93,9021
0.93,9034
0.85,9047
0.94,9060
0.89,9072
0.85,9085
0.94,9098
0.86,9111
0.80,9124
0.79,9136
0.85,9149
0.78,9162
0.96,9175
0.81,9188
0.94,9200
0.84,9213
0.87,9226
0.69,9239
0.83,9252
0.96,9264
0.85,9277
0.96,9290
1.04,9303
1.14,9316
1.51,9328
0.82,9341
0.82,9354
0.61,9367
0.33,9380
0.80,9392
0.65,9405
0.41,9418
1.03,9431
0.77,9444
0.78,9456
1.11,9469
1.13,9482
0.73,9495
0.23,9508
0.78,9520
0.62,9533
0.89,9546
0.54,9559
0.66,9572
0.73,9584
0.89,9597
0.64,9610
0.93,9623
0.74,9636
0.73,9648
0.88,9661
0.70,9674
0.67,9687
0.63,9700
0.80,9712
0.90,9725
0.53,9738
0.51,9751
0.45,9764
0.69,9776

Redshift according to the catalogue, 0.18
